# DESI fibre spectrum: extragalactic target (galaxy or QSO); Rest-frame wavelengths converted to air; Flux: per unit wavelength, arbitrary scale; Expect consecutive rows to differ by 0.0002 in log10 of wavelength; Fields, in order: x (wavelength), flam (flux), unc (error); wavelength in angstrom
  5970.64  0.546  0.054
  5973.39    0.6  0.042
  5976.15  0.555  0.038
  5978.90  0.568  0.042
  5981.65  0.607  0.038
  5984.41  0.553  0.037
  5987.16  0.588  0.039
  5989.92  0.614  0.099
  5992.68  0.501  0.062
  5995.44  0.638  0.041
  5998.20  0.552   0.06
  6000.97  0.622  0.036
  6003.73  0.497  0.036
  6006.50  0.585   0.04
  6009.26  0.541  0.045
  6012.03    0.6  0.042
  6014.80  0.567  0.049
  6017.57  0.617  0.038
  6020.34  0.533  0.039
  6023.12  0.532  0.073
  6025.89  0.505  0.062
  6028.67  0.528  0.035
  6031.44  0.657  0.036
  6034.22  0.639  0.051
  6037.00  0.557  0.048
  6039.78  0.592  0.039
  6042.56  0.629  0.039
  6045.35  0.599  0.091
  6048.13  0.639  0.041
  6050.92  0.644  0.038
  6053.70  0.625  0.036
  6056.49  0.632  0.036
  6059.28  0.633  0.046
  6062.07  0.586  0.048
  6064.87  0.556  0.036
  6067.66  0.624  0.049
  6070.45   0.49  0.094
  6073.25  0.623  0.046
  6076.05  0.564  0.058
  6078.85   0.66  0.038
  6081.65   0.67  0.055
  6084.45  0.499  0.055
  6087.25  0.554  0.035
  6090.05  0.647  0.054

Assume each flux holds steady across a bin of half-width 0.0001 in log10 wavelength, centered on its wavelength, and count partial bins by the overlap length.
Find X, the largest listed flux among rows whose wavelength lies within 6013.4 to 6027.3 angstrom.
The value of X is 0.617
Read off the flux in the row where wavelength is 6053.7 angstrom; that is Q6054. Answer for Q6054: 0.625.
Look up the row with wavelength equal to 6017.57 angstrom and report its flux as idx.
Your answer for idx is 0.617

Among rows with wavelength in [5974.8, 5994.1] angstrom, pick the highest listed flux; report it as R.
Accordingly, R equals 0.614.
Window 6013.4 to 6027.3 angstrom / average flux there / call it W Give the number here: 0.551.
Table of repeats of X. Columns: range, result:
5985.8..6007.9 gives 0.638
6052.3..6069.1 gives 0.633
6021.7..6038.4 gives 0.657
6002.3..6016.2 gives 0.6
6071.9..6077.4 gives 0.623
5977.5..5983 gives 0.607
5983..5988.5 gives 0.588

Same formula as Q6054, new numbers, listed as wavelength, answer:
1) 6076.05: 0.564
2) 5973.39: 0.6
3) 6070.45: 0.49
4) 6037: 0.557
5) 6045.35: 0.599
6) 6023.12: 0.532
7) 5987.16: 0.588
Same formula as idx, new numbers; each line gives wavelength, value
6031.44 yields 0.657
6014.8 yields 0.567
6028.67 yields 0.528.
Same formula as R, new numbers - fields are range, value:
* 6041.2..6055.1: 0.644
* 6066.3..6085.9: 0.67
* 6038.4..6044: 0.629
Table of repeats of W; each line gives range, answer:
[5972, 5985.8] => 0.577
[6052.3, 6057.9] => 0.629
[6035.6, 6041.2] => 0.575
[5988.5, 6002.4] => 0.585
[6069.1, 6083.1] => 0.601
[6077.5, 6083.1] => 0.664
